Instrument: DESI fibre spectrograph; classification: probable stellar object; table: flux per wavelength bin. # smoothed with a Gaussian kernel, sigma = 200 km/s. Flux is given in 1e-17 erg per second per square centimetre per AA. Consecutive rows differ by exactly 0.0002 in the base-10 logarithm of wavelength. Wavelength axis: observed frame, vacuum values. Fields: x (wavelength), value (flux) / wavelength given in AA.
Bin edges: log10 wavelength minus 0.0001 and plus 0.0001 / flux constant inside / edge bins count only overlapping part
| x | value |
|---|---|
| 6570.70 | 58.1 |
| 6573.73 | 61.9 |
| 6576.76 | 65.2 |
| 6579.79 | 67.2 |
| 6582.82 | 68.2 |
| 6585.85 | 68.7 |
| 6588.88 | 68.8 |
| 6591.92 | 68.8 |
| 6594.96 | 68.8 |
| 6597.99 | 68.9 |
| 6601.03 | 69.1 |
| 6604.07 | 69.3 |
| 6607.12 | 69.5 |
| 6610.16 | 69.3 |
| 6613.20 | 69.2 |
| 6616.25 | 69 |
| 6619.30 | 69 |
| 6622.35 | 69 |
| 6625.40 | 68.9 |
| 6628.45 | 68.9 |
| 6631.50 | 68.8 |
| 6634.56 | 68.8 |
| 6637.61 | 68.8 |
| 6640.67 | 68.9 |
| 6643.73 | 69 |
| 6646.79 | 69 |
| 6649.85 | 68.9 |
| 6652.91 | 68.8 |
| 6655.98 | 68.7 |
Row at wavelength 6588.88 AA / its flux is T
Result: 68.8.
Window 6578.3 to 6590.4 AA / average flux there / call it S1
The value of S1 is 68.2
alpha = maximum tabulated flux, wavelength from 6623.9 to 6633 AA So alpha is 68.9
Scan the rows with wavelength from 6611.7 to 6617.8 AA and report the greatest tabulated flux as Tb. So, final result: 69.2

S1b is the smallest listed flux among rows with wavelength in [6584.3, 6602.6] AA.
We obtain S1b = 68.7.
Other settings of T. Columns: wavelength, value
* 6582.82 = 68.2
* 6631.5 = 68.8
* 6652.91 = 68.8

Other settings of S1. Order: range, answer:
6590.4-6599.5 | 68.8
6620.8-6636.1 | 68.9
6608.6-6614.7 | 69.3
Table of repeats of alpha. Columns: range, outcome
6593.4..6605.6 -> 69.3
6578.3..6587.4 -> 68.7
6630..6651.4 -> 69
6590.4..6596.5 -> 68.8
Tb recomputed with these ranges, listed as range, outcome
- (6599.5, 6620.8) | 69.5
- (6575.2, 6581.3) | 67.2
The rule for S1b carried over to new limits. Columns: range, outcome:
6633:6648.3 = 68.8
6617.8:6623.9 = 69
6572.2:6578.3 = 61.9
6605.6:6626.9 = 68.9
